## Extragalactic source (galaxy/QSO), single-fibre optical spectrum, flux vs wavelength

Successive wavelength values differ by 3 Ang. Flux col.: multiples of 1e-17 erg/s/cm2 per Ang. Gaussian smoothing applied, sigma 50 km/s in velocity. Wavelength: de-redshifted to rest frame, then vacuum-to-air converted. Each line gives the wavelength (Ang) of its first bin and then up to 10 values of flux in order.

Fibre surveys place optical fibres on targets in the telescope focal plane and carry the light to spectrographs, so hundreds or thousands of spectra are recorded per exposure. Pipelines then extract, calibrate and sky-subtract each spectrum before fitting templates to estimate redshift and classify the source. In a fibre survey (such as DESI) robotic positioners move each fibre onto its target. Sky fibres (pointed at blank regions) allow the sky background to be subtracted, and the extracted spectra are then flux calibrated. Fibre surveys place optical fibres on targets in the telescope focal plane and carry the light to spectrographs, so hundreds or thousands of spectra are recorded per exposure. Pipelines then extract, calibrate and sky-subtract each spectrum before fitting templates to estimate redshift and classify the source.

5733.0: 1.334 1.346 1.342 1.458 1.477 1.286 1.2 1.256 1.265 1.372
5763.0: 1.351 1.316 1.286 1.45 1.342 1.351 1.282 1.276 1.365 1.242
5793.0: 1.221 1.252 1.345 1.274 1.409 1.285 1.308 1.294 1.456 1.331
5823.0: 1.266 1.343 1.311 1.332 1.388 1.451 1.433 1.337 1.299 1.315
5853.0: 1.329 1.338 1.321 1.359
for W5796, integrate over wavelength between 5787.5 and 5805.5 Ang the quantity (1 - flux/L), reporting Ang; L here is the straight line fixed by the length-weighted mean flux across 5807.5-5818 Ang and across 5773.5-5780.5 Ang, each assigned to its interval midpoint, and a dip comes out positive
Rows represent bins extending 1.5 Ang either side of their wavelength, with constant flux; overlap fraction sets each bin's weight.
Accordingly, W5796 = 0.6 Ang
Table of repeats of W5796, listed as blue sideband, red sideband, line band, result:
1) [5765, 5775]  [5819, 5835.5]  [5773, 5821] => 0.8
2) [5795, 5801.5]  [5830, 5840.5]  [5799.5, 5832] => 0.3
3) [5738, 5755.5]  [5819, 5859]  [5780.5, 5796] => 0.8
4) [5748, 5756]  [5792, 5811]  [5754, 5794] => -1.5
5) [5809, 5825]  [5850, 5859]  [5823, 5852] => -0.5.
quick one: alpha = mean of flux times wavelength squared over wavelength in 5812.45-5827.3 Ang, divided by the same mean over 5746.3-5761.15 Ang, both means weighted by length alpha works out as 1.1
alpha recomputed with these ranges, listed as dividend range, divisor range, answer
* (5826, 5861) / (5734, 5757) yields 1.05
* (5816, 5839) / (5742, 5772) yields 1.05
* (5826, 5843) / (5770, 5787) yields 1.05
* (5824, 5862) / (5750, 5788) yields 1.05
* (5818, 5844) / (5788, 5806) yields 1.07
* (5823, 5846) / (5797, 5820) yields 1.03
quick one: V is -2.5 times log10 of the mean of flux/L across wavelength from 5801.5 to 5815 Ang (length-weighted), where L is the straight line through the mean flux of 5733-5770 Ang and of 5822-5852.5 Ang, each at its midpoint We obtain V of 0.02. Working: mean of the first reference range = 1.33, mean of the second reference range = 1.35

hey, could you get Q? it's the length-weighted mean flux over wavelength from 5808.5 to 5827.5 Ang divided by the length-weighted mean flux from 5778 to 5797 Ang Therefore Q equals 1.0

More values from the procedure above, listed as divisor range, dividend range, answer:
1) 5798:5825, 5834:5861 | 1.02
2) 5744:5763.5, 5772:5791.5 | 1.01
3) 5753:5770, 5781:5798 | 0.97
